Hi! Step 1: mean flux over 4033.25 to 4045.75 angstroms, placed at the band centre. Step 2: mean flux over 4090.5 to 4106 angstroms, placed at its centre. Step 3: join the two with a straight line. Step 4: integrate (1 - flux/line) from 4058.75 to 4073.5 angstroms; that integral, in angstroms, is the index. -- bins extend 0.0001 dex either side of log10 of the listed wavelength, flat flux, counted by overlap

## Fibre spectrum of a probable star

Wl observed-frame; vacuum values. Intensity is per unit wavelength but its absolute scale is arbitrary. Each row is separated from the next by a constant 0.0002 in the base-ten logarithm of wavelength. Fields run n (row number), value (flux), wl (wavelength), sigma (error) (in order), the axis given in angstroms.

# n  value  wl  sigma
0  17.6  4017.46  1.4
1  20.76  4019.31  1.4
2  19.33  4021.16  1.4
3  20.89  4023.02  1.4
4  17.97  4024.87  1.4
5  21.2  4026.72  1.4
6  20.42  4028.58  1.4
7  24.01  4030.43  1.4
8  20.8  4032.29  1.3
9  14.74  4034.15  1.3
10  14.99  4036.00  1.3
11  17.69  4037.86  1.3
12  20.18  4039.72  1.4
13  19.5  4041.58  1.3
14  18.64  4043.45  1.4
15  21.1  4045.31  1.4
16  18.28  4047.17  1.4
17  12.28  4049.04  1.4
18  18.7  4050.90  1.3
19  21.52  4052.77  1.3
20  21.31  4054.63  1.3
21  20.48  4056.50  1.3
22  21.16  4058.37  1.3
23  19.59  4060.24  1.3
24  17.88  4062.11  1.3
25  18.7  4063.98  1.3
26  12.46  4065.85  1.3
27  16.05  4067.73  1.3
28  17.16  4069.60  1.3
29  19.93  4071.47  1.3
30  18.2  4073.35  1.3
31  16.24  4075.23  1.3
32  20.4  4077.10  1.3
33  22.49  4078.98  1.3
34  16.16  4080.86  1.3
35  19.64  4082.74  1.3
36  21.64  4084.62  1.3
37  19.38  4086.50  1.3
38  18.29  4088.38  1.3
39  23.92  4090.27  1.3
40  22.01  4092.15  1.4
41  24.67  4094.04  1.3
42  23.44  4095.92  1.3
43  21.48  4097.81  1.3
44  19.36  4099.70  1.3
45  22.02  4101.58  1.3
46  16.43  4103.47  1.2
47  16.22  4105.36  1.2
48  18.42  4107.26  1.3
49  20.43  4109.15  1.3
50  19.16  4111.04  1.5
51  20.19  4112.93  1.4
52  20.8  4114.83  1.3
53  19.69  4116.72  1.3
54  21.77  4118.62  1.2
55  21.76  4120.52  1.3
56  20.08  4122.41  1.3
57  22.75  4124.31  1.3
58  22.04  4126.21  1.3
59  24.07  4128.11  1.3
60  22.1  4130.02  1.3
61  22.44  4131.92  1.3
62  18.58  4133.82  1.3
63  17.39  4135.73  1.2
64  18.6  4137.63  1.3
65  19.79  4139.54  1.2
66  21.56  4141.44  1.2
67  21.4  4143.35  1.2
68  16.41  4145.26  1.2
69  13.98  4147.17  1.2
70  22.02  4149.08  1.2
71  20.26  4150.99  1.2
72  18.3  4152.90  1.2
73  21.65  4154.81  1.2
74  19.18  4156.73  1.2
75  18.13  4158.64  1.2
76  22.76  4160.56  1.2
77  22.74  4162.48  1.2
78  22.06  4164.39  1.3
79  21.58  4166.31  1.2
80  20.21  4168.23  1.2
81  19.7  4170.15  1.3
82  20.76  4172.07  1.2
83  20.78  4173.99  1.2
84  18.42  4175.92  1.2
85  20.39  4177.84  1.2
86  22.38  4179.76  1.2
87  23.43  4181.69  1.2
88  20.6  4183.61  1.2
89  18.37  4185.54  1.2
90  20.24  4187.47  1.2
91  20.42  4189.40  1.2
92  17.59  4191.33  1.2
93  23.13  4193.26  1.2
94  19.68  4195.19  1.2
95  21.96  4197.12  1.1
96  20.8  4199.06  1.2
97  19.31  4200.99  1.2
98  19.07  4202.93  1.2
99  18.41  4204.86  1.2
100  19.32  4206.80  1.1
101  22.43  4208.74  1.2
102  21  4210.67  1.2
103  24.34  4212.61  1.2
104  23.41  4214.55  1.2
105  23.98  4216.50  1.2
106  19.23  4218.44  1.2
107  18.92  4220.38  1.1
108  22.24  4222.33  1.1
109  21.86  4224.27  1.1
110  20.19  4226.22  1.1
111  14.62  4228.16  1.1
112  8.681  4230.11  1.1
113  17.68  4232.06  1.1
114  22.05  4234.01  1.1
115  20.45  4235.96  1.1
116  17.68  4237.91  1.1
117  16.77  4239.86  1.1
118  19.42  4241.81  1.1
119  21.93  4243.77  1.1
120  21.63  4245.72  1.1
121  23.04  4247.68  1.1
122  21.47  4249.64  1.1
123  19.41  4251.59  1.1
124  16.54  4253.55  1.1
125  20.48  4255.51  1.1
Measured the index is 1.33 angstroms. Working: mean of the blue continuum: 18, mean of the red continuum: 20.9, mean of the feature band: 17.6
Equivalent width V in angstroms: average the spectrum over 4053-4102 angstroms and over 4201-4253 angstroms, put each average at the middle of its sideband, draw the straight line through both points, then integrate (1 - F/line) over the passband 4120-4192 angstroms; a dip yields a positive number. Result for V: -1.9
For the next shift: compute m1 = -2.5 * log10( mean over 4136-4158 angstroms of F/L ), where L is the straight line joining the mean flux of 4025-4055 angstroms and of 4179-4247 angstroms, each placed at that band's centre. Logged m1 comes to 0.02 mag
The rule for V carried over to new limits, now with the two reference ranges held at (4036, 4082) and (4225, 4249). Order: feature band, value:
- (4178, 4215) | -4.1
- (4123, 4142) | -2.3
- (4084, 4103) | -3.0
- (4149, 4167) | -2.1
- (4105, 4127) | -2.1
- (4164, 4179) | -1.4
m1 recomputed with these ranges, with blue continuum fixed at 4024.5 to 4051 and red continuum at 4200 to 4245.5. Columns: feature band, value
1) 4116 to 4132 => -0.14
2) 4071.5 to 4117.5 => -0.06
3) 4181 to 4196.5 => -0.05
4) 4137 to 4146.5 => -0.01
